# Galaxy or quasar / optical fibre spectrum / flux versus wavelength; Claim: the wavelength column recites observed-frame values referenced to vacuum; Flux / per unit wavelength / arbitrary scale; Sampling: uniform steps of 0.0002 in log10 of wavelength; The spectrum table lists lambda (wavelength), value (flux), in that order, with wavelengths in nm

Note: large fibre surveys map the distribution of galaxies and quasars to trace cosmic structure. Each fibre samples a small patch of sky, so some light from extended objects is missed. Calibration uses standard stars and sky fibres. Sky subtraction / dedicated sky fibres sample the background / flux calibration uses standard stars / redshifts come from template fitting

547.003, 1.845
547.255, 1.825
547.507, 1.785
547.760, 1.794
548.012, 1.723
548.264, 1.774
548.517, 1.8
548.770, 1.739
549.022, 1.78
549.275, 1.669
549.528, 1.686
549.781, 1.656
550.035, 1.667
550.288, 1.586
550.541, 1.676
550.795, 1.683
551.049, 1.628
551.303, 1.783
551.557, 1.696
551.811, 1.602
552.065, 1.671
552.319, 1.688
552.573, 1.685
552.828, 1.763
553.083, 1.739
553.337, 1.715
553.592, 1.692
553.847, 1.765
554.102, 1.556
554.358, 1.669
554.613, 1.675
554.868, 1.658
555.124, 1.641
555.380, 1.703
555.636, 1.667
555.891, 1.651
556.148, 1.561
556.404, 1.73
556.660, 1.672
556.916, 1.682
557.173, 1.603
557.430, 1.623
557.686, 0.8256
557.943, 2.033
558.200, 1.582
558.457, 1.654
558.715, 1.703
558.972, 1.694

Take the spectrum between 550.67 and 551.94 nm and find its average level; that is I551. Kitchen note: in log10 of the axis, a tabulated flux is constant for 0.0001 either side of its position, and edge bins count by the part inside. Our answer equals 1.68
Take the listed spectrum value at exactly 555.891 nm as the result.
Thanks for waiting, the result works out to 1.651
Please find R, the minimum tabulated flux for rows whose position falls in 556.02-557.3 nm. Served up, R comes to 1.561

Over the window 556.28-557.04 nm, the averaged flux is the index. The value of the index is 1.7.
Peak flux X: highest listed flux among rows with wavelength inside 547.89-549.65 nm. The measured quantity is 1.8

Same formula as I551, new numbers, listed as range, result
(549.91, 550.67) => 1.64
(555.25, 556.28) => 1.65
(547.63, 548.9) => 1.77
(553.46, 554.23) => 1.67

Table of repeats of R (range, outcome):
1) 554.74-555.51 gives 1.641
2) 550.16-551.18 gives 1.586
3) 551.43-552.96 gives 1.602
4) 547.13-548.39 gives 1.723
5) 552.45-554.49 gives 1.556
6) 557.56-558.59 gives 0.8256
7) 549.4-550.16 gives 1.656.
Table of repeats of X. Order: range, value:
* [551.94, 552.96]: 1.763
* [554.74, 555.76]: 1.703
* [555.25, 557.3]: 1.73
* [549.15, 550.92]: 1.686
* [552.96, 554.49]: 1.765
